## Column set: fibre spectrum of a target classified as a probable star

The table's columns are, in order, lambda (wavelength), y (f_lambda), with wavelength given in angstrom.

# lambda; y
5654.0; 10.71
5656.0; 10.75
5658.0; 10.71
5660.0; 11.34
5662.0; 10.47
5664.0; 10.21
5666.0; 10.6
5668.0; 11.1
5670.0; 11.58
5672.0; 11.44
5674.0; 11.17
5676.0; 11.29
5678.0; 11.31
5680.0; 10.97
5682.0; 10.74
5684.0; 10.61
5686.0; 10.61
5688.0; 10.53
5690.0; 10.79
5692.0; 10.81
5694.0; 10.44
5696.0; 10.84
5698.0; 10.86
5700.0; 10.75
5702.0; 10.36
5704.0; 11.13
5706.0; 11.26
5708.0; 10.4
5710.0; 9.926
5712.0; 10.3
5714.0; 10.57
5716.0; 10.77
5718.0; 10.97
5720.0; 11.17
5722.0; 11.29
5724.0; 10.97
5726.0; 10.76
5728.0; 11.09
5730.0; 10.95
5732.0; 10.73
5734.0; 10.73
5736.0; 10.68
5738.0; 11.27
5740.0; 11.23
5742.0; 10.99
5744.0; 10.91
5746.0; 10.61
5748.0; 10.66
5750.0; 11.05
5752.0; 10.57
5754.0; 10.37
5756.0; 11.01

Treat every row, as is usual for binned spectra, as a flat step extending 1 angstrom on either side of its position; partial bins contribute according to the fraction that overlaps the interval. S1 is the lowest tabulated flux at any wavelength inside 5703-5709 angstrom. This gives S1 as 10.4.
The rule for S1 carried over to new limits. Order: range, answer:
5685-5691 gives 10.53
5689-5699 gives 10.44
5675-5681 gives 10.97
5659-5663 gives 10.47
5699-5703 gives 10.36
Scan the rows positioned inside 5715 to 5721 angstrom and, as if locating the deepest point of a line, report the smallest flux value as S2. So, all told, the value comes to 10.77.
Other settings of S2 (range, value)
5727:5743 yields 10.68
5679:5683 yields 10.74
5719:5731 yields 10.76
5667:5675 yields 11.1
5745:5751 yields 10.61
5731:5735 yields 10.73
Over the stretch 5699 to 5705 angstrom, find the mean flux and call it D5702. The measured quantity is 10.7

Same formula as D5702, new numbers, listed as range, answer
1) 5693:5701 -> 10.7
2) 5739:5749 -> 10.9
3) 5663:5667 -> 10.4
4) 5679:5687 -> 10.7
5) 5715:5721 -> 11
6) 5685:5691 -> 10.6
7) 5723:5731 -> 10.9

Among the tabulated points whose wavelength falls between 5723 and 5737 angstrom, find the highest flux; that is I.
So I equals 11.09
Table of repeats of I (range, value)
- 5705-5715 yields 11.26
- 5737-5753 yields 11.27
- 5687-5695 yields 10.81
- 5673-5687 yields 11.31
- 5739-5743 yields 11.23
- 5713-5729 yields 11.29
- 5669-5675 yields 11.58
